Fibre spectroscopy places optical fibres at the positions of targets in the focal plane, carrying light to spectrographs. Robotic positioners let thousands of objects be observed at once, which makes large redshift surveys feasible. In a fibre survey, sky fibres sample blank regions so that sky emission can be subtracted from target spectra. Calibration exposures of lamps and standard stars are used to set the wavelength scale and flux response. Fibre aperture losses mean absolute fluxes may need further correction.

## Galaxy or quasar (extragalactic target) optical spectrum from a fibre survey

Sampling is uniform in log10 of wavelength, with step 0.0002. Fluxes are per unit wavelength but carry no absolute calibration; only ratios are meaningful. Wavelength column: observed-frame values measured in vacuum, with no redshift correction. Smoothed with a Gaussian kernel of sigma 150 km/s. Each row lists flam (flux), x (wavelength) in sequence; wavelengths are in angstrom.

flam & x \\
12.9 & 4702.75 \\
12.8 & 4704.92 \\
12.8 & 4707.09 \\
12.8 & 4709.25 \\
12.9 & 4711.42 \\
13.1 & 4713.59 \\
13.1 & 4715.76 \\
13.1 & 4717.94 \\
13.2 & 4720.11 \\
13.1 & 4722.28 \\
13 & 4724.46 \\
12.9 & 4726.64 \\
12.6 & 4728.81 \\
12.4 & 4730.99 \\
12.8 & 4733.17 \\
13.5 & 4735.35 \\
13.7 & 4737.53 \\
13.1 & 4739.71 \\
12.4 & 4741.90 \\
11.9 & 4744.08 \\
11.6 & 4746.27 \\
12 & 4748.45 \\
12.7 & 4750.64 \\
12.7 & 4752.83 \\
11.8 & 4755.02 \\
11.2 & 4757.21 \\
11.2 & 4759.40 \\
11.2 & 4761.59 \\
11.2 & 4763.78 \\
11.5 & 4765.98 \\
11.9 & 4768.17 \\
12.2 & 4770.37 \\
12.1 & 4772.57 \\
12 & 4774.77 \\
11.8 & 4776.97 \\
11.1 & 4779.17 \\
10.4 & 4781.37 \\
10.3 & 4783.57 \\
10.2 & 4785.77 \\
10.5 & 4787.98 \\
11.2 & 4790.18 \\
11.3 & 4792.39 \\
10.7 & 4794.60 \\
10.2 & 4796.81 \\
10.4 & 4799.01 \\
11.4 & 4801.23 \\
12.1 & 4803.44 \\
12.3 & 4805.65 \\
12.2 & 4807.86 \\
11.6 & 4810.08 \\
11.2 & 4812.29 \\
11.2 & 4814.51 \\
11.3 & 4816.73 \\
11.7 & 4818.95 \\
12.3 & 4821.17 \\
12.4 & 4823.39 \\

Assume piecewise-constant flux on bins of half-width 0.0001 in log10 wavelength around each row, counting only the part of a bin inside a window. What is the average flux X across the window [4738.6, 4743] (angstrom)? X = 12.8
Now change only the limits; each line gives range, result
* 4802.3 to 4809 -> 12.2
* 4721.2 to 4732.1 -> 12.8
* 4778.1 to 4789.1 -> 10.5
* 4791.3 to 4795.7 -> 11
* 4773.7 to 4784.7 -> 11.1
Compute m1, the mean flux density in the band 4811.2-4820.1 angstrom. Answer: 11.3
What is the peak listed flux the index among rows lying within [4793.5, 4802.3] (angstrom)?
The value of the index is 11.4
